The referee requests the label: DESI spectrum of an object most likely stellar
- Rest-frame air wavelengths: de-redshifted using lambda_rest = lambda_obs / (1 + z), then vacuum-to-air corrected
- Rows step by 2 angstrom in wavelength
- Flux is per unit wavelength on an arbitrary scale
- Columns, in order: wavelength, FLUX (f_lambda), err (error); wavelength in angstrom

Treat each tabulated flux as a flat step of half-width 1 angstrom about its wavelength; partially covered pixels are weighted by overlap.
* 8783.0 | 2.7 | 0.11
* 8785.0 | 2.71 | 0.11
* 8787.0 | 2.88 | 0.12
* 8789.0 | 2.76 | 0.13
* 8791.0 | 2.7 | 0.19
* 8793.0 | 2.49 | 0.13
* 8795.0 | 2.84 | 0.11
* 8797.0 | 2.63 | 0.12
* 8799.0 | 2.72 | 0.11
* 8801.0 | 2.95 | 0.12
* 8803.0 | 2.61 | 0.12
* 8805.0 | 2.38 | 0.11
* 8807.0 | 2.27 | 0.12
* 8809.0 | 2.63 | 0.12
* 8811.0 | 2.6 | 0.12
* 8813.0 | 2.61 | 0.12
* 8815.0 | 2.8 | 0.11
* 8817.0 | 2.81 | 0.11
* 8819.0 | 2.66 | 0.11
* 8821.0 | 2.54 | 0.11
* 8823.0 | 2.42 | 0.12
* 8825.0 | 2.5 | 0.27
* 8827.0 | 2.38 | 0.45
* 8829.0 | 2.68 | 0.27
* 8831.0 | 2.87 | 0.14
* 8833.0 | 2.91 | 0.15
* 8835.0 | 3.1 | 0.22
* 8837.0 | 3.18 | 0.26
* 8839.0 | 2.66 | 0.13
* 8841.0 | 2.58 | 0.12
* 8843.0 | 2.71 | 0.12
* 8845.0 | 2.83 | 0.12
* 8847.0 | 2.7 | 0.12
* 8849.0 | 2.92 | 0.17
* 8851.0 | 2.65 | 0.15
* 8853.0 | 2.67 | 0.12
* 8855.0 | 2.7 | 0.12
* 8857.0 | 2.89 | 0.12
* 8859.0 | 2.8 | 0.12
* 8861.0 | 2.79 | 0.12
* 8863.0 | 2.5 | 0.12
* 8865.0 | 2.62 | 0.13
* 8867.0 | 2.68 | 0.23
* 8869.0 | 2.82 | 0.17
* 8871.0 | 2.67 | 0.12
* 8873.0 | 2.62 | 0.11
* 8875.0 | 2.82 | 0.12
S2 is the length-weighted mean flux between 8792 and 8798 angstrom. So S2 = 2.65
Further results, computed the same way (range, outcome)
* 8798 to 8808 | 2.59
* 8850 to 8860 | 2.74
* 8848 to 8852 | 2.79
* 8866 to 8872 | 2.72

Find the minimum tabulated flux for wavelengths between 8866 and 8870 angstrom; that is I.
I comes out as 2.68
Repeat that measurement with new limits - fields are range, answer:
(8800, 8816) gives 2.27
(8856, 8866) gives 2.5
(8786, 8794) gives 2.49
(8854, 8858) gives 2.7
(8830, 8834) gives 2.87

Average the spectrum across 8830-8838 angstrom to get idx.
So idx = 3.02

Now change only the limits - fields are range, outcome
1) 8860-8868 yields 2.65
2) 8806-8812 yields 2.5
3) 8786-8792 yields 2.78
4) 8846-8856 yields 2.73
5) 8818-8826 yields 2.53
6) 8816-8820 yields 2.74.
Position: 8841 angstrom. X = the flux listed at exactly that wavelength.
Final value 2.58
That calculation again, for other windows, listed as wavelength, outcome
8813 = 2.61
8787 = 2.88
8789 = 2.76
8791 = 2.7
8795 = 2.84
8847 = 2.7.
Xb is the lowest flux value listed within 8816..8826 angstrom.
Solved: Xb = 2.42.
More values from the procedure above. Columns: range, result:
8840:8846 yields 2.58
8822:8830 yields 2.38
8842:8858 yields 2.65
